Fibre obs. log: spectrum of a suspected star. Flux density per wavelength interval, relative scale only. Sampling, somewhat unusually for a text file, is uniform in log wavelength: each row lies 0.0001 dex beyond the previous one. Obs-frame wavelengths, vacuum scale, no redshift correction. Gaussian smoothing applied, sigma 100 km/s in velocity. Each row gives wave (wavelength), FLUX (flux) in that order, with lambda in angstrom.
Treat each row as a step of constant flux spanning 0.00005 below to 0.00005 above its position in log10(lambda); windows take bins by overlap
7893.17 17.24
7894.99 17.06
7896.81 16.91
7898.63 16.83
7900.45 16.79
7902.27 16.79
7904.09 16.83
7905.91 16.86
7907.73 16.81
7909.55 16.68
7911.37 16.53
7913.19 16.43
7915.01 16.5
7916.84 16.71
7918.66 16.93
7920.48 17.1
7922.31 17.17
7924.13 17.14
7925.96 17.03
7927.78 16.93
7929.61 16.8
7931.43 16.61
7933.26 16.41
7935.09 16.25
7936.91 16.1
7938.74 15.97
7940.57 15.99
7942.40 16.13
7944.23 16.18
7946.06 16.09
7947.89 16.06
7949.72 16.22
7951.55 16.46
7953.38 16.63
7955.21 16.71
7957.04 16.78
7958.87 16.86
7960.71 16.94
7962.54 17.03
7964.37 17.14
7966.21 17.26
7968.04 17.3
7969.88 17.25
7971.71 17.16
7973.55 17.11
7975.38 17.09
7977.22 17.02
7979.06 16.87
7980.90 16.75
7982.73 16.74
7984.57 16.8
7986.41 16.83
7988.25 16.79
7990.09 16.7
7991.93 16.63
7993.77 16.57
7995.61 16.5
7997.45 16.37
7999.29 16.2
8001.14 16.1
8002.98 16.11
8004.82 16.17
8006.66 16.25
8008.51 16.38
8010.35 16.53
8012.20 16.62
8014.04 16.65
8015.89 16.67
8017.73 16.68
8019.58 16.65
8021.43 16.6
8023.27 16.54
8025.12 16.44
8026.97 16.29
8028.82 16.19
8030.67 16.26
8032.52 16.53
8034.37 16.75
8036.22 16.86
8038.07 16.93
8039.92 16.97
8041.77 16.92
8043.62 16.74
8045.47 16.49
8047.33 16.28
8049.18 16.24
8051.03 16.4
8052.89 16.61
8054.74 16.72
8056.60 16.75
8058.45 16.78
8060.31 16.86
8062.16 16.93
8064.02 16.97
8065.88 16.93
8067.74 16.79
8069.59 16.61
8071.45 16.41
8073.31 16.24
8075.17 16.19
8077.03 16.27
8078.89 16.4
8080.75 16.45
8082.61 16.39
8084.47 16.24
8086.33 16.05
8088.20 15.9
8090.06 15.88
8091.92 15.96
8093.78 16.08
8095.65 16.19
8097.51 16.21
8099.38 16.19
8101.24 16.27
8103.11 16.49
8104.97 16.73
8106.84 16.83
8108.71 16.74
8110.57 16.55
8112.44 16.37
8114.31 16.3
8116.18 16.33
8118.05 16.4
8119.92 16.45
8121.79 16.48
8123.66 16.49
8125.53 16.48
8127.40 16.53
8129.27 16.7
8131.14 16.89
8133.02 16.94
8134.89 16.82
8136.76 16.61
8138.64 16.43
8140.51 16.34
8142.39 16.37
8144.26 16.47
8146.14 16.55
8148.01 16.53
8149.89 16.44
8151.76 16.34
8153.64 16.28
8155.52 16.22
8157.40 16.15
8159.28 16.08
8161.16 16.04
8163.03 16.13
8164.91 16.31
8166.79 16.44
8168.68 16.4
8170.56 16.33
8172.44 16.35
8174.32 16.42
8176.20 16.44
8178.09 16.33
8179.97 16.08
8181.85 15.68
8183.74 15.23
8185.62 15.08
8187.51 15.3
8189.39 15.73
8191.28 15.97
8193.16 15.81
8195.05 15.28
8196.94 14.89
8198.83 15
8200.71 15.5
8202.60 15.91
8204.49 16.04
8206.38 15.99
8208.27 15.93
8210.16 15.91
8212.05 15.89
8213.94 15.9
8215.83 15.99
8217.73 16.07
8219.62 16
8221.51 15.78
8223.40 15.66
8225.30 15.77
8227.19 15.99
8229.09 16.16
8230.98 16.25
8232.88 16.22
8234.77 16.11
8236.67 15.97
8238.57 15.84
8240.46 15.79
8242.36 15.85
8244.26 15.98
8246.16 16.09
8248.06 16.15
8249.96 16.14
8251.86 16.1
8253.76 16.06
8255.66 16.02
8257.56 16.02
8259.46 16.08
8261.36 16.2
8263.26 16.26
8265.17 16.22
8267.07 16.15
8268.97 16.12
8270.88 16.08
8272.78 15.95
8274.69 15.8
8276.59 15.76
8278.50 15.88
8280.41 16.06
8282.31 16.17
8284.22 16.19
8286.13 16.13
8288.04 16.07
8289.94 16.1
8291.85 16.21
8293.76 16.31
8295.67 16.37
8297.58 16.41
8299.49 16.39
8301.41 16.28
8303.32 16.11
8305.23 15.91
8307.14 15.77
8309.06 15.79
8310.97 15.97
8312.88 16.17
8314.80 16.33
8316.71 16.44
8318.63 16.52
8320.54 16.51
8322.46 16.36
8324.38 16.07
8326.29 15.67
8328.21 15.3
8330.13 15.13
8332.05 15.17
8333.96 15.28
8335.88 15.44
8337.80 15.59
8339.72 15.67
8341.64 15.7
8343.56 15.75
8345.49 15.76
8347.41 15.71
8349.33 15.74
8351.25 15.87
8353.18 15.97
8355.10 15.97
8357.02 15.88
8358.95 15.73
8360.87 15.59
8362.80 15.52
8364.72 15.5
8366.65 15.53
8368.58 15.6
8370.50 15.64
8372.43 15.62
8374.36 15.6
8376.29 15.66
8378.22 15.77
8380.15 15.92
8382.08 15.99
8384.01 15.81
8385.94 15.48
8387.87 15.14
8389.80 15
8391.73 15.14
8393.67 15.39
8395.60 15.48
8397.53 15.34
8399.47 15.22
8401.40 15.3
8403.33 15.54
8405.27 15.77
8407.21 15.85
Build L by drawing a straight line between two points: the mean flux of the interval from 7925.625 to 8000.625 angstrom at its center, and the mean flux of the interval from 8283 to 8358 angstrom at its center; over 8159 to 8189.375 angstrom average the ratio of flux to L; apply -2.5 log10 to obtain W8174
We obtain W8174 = 0.01 mag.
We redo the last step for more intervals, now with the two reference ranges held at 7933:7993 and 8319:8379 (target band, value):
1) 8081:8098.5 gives 0.02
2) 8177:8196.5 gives 0.03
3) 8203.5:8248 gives 0.00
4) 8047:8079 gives -0.01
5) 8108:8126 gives -0.01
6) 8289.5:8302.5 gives -0.03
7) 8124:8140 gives -0.03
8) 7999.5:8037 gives 0.01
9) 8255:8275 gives -0.01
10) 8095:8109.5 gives -0.01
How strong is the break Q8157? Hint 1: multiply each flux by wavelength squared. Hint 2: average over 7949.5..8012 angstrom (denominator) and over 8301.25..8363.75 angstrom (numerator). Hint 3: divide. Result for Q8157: 1.0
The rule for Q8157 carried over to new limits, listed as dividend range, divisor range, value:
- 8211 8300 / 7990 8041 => 1.03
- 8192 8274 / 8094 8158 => 0.99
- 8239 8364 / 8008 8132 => 1.02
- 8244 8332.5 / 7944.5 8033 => 1.04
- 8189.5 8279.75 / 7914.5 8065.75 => 1.02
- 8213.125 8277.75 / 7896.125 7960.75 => 1.04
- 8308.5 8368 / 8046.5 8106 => 1.03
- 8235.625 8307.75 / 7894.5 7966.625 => 1.05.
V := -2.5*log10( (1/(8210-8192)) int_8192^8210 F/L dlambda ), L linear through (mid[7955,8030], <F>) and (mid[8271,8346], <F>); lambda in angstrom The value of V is 0.04 mag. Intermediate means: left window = 16.7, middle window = 15.6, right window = 16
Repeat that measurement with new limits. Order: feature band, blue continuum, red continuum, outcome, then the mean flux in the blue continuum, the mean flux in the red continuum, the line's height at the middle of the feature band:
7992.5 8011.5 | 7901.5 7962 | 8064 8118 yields 0.01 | 16.6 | 16.4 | 16.5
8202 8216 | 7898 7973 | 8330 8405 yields 0.00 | 16.7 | 15.6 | 16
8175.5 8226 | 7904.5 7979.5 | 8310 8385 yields 0.03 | 16.7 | 15.8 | 16.1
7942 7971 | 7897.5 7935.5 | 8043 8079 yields 0.00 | 16.8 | 16.6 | 16.7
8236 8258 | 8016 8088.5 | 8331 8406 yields 0.00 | 16.6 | 15.6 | 16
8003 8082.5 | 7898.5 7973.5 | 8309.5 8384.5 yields -0.01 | 16.7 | 15.8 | 16.5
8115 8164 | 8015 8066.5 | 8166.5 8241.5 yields -0.02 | 16.6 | 15.9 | 16.2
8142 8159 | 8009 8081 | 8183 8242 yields -0.02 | 16.6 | 15.8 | 16.1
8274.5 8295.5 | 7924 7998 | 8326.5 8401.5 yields -0.02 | 16.7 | 15.6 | 15.8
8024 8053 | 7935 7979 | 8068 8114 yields -0.01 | 16.7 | 16.3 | 16.5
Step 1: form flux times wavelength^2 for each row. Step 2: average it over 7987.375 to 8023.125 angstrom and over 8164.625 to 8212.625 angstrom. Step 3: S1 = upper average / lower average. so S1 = 1.0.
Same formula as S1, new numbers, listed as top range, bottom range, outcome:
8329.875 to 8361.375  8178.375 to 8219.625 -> 1.03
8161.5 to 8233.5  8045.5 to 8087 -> 0.99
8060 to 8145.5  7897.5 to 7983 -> 1.02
